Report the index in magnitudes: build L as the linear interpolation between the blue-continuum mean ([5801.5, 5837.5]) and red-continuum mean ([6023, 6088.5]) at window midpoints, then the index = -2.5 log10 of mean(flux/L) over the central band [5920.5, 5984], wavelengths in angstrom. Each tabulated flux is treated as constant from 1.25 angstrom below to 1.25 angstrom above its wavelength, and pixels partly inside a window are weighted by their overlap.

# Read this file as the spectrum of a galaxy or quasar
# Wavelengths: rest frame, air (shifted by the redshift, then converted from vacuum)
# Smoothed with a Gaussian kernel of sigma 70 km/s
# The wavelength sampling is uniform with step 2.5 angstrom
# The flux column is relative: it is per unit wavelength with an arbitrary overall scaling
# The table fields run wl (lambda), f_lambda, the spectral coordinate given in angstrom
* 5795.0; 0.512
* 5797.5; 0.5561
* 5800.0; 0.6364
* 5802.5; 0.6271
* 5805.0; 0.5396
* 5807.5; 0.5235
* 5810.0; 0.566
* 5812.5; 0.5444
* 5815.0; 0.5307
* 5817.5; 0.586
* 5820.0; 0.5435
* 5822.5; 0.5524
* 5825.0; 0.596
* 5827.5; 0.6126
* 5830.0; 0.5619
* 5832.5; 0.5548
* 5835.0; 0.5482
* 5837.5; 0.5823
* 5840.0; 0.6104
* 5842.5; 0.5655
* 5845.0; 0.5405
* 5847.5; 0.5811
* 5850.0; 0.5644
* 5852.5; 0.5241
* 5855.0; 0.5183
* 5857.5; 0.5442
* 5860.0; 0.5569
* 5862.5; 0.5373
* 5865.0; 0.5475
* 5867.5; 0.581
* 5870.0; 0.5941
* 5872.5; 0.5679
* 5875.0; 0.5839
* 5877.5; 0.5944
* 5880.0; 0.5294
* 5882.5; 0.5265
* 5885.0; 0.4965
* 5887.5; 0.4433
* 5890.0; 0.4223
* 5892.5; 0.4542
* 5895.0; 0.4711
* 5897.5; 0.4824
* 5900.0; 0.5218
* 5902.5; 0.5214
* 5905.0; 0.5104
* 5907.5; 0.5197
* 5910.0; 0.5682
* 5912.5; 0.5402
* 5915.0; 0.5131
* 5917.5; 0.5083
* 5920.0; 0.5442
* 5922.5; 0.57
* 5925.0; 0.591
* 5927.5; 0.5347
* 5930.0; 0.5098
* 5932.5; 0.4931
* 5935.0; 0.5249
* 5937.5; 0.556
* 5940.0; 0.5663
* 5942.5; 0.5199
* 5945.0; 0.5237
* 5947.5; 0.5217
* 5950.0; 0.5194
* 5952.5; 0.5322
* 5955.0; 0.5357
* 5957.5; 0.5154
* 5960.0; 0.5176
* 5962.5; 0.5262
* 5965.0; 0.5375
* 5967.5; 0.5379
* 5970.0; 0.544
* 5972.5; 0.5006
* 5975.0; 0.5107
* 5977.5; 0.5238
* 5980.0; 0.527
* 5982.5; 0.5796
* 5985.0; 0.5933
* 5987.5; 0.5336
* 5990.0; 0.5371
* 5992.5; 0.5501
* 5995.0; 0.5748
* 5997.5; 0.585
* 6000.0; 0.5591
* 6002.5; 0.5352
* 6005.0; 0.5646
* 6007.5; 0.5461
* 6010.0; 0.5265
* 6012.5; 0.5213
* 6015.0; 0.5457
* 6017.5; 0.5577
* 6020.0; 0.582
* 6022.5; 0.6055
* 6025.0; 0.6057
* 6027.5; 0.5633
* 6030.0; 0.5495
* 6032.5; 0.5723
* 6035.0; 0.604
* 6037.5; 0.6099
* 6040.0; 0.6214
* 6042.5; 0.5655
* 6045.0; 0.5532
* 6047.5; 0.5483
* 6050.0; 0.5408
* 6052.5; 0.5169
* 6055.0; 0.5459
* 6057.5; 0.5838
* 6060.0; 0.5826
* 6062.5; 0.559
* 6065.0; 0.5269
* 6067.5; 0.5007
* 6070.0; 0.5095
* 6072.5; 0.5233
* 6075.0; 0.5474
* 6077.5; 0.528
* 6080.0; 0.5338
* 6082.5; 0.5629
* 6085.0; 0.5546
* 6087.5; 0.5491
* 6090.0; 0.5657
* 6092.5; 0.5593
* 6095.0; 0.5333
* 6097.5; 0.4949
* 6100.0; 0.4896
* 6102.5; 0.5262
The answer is 0.053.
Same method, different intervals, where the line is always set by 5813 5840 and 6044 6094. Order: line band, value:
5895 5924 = 0.07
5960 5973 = 0.05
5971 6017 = 0.01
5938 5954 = 0.05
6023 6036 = -0.06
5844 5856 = 0.04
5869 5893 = 0.08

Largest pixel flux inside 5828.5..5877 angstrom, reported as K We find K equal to 0.6104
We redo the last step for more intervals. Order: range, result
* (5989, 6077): 0.6214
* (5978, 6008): 0.5933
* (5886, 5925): 0.591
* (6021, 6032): 0.6057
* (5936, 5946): 0.5663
